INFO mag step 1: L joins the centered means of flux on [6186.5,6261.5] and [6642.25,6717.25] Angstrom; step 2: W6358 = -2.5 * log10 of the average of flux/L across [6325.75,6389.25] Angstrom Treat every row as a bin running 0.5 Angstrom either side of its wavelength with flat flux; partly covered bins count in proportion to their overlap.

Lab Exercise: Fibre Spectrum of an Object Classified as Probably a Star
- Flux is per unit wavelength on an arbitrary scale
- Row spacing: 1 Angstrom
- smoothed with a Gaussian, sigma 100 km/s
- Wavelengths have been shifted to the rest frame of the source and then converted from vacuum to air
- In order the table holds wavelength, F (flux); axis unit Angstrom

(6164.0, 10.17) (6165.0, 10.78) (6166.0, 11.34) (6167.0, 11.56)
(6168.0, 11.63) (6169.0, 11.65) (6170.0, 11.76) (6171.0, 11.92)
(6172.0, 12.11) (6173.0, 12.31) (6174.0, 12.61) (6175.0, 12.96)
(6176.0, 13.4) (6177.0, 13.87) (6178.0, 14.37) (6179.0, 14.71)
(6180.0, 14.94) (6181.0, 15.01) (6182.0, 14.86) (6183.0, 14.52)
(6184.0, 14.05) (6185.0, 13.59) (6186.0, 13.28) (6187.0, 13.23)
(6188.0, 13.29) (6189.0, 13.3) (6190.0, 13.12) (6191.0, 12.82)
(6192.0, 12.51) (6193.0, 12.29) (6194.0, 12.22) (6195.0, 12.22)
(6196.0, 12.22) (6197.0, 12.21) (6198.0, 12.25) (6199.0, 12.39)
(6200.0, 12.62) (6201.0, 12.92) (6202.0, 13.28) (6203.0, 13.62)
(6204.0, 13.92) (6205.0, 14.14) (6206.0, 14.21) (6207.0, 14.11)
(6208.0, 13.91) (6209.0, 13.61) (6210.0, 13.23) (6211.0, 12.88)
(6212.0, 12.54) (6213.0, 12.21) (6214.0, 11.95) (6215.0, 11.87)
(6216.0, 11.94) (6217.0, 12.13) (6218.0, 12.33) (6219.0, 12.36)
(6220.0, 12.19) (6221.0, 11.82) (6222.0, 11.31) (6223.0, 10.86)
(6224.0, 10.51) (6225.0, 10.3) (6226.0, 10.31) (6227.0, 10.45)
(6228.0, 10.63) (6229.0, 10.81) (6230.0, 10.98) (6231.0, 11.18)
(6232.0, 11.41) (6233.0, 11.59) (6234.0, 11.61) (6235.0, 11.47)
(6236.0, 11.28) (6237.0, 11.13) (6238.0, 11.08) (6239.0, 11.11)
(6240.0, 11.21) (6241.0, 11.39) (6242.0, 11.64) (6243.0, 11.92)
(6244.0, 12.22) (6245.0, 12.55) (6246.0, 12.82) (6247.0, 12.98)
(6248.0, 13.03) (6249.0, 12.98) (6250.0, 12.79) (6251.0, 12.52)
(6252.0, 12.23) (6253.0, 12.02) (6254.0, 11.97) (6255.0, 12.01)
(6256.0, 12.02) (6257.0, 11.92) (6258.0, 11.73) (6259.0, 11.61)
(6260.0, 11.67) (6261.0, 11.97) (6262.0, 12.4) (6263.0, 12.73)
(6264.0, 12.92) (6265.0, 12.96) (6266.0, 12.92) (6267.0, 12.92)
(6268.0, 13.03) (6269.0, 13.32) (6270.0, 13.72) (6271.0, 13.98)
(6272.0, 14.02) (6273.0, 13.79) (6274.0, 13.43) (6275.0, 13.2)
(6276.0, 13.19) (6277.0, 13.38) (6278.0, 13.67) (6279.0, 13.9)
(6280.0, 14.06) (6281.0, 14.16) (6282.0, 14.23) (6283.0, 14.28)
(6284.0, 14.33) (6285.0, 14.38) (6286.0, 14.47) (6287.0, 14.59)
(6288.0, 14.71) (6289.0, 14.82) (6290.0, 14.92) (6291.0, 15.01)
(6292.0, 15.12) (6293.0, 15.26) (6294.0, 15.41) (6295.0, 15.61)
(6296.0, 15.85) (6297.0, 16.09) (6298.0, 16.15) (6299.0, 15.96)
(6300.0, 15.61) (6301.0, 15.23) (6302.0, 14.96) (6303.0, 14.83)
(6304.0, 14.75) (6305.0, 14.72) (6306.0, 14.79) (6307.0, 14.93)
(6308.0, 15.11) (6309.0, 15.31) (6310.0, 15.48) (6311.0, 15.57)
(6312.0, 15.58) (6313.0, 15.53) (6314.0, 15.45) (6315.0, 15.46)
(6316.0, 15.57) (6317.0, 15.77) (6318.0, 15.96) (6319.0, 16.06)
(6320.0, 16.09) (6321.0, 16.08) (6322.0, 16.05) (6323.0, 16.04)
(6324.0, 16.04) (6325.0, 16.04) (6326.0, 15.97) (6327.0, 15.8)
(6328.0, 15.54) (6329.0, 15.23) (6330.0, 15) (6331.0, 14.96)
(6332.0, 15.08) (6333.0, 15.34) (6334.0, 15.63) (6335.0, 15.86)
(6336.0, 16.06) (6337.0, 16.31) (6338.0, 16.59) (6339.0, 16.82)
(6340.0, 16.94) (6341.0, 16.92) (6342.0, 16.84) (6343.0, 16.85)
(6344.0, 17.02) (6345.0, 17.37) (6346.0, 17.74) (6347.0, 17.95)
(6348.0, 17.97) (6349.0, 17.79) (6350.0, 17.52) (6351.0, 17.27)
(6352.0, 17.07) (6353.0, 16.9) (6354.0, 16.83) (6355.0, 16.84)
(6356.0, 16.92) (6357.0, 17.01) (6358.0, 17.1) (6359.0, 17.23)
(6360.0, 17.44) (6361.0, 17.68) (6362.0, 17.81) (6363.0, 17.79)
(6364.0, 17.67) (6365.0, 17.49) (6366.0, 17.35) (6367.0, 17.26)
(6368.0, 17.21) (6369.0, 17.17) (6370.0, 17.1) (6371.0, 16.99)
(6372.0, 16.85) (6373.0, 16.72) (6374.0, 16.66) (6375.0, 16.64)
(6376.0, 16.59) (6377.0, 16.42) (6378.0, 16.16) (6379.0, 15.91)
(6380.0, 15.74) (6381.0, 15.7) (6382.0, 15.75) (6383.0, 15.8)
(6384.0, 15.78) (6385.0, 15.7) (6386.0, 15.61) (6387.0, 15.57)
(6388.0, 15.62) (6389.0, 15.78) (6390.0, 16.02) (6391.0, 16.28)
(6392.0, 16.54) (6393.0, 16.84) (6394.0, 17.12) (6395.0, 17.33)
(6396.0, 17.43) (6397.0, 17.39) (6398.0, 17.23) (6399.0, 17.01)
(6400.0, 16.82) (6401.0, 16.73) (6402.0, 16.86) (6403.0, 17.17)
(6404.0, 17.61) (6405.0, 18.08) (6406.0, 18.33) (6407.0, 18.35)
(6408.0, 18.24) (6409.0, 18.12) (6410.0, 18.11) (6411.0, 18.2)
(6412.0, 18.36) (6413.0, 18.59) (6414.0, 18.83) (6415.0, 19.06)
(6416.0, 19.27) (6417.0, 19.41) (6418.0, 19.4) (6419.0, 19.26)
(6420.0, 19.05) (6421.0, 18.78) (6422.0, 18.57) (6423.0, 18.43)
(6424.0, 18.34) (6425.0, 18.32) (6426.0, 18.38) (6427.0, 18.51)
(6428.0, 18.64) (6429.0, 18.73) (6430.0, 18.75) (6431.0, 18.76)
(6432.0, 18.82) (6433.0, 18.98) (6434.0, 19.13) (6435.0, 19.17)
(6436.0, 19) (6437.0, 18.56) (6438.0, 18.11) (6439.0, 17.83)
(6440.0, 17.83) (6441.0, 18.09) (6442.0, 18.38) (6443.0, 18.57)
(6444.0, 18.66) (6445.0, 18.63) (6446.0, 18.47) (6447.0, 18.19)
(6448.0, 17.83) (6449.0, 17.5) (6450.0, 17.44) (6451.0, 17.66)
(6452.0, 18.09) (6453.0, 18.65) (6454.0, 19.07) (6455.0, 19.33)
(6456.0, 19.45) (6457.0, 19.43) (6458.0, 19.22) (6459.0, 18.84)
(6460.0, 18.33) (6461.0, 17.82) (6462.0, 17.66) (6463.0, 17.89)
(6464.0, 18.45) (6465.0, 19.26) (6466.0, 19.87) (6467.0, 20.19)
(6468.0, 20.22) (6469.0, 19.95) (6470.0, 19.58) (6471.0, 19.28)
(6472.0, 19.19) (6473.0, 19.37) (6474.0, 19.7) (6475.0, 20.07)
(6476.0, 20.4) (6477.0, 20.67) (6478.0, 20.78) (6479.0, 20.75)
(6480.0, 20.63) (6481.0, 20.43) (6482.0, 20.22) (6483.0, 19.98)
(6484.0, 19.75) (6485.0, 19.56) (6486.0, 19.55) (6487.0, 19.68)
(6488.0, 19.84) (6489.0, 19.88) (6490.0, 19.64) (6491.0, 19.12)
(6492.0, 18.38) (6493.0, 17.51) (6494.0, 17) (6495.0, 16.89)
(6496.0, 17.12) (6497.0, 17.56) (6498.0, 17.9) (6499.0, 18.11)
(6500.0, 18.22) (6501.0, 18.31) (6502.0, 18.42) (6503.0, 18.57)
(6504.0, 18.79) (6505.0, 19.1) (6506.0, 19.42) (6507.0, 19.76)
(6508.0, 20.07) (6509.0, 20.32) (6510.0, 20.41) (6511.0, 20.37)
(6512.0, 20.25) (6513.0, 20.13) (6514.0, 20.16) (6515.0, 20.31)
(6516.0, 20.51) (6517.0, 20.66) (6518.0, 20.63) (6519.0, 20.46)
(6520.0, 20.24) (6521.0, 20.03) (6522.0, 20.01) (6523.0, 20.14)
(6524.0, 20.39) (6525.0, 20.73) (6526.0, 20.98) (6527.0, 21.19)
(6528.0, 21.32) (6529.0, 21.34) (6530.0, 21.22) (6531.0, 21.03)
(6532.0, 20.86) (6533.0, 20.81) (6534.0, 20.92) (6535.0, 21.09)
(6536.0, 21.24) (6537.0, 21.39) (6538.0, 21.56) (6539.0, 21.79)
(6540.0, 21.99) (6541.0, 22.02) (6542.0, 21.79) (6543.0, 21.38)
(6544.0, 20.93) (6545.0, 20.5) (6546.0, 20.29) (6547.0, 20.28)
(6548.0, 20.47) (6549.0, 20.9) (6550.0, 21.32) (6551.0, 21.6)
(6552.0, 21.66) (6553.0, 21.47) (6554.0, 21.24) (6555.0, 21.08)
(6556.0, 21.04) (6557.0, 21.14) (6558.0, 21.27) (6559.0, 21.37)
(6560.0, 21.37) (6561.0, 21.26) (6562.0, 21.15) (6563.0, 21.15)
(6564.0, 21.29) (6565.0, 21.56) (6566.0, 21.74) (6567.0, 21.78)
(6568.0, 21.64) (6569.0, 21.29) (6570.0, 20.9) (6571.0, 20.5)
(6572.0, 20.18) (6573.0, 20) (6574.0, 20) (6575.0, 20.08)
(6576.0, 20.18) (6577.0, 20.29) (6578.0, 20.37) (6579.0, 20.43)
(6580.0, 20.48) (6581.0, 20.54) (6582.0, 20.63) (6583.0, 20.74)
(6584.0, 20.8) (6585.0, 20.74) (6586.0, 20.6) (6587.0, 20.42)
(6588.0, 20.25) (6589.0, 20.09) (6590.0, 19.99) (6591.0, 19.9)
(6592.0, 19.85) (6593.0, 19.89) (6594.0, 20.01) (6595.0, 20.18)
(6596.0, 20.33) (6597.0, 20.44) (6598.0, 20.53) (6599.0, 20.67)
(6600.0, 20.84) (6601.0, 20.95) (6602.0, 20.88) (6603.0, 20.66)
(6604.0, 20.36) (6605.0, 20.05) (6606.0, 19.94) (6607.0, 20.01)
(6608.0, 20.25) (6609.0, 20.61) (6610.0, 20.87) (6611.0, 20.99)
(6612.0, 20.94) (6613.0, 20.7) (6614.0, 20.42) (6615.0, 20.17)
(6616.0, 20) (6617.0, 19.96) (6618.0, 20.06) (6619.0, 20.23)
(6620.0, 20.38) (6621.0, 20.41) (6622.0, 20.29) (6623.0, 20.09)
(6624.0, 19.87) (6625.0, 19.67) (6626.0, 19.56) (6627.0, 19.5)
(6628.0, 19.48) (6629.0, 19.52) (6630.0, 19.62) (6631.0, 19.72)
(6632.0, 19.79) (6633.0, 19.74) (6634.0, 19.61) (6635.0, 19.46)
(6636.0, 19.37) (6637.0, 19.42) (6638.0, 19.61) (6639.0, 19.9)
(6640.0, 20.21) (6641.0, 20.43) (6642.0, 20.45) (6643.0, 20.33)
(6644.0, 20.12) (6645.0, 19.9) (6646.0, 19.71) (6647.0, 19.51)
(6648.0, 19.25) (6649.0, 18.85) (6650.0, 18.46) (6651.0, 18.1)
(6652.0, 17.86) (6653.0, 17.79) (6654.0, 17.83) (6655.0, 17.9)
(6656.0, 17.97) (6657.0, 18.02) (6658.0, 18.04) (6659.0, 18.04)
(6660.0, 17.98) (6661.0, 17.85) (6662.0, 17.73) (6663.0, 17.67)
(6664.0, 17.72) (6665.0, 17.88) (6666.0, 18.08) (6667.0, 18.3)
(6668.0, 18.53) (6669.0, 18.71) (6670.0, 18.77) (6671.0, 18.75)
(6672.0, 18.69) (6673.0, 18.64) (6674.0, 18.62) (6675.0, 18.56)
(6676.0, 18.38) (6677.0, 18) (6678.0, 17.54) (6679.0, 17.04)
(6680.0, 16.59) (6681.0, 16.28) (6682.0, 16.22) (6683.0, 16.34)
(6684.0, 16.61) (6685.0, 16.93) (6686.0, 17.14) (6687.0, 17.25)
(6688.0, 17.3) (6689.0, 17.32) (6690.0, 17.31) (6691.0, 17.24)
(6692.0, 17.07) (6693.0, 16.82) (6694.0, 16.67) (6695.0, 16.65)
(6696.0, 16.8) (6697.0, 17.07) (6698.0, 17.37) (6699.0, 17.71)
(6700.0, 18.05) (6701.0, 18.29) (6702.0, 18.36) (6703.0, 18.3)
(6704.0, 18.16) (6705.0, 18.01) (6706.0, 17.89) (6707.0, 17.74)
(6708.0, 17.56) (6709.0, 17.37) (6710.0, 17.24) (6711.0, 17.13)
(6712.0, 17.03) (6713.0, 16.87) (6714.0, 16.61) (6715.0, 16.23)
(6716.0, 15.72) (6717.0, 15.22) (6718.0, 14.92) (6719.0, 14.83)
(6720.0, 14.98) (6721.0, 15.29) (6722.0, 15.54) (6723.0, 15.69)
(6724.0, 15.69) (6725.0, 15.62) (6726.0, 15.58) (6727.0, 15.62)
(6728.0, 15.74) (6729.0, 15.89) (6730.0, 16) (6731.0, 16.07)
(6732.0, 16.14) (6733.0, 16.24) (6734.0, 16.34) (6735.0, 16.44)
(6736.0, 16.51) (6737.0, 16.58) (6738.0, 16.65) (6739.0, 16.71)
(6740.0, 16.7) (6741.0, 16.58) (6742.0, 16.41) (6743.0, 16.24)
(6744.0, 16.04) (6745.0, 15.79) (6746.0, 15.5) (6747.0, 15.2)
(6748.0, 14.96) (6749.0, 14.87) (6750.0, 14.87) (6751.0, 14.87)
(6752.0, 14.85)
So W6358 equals -0.20 mag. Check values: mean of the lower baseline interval 12.2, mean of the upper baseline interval 17.8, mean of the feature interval 16.6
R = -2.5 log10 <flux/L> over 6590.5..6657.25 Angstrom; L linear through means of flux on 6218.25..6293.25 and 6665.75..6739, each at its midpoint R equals -0.22 mag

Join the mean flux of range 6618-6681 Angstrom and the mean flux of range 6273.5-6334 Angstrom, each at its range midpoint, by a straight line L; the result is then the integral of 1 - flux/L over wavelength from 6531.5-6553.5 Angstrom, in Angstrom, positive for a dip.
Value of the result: -4.3 Angstrom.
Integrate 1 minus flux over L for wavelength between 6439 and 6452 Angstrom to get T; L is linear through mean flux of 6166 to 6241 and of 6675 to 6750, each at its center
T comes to -3.3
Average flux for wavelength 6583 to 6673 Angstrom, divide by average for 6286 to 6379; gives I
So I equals 1.2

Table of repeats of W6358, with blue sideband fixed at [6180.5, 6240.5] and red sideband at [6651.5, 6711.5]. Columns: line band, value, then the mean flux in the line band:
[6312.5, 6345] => -0.17 mag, 16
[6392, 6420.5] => -0.23 mag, 18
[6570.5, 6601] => -0.22 mag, 20.3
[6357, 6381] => -0.20 mag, 17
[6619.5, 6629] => -0.17 mag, 19.9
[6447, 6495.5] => -0.24 mag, 19.2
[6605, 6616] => -0.21 mag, 20.4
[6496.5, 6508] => -0.19 mag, 18.6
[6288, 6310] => -0.14 mag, 15.3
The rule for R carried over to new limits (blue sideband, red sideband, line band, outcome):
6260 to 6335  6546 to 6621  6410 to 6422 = -0.10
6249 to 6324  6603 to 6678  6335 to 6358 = -0.13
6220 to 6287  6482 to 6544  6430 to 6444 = -0.05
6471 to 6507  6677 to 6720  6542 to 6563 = -0.14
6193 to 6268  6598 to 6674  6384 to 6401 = -0.10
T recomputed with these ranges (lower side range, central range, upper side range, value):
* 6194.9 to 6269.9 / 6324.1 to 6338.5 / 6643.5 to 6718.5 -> -2.45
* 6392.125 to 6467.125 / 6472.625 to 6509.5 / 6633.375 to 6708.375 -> -1.89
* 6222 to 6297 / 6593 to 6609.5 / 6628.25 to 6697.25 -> -2.79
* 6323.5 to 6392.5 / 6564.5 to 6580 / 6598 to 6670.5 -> -1.56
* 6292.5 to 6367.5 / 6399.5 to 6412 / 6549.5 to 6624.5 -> -0.15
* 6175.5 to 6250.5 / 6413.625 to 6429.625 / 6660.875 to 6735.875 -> -4.82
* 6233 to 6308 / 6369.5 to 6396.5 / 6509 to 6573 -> 0.39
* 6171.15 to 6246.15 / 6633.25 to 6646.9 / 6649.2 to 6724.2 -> -2.42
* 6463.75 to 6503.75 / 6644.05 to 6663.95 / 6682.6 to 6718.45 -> -0.89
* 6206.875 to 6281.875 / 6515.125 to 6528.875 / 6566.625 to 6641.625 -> -1.59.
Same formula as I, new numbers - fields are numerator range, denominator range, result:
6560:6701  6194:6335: 1.43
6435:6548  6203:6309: 1.50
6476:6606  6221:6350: 1.45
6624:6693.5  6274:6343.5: 1.21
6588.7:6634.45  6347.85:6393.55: 1.21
